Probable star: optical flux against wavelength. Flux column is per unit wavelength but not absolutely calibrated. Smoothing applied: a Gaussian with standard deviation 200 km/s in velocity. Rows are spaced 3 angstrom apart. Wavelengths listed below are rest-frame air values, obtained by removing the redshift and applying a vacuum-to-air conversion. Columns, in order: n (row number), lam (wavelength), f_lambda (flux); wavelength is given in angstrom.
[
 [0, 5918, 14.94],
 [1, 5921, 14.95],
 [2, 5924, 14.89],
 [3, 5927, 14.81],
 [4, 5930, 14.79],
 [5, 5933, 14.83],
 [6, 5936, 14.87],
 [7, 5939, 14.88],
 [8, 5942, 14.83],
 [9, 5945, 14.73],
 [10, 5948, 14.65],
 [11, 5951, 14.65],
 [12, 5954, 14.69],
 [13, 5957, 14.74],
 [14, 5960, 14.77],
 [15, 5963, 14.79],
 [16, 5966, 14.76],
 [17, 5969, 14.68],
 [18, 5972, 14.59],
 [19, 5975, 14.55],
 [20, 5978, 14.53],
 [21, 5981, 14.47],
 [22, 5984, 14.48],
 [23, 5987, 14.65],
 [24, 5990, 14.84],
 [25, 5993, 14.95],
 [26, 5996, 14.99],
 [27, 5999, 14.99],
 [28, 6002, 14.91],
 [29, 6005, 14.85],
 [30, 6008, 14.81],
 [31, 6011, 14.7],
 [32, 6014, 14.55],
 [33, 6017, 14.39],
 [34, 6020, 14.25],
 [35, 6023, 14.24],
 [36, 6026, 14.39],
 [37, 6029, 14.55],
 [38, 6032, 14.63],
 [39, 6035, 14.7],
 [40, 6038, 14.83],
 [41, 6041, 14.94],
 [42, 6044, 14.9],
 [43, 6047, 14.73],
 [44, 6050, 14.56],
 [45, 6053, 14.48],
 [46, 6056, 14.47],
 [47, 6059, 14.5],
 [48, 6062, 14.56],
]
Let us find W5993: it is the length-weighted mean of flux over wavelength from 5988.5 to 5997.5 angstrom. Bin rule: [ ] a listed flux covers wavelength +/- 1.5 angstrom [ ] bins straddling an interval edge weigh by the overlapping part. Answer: 14.9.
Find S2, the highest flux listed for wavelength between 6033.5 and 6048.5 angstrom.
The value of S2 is 14.94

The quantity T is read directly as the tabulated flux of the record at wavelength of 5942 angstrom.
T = 14.83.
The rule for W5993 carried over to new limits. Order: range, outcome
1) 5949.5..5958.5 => 14.7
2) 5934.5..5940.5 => 14.9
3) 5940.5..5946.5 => 14.8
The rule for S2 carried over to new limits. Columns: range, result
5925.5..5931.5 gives 14.81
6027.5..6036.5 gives 14.7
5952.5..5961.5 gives 14.77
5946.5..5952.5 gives 14.65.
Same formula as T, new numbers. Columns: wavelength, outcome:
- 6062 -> 14.56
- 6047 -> 14.73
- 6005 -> 14.85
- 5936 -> 14.87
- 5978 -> 14.53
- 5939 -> 14.88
